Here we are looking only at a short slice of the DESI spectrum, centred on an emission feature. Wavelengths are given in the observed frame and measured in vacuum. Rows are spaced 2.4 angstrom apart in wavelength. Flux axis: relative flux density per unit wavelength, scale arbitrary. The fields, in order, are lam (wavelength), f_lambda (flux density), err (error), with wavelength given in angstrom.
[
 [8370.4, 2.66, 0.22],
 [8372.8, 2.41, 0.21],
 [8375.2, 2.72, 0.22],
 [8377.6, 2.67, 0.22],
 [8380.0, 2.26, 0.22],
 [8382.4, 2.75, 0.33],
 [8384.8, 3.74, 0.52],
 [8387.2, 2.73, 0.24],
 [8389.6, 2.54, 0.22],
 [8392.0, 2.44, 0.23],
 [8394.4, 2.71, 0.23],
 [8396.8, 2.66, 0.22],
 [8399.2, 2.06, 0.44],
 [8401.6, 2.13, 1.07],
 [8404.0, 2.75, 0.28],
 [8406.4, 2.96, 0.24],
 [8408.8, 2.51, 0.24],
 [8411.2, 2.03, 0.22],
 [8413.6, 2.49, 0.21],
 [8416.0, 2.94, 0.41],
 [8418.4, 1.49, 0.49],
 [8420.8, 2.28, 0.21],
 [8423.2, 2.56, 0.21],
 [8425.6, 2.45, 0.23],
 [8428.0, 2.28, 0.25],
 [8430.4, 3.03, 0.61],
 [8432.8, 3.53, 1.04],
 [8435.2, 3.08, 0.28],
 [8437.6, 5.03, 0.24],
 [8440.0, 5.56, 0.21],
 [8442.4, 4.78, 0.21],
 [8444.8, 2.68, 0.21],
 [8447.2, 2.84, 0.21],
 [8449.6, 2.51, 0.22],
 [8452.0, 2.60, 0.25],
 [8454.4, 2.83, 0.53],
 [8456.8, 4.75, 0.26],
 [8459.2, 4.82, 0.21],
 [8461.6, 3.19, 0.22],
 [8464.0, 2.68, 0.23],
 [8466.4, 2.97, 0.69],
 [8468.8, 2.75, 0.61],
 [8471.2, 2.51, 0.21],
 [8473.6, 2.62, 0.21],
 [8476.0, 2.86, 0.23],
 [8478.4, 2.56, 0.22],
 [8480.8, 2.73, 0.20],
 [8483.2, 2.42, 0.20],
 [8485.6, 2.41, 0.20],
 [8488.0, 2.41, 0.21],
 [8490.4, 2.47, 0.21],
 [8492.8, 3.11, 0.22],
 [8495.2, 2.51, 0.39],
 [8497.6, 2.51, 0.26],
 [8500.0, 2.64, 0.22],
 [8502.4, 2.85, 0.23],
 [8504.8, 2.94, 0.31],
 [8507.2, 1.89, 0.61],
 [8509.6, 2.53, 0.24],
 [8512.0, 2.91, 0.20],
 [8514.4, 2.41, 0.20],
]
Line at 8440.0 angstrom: [S II] 6716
